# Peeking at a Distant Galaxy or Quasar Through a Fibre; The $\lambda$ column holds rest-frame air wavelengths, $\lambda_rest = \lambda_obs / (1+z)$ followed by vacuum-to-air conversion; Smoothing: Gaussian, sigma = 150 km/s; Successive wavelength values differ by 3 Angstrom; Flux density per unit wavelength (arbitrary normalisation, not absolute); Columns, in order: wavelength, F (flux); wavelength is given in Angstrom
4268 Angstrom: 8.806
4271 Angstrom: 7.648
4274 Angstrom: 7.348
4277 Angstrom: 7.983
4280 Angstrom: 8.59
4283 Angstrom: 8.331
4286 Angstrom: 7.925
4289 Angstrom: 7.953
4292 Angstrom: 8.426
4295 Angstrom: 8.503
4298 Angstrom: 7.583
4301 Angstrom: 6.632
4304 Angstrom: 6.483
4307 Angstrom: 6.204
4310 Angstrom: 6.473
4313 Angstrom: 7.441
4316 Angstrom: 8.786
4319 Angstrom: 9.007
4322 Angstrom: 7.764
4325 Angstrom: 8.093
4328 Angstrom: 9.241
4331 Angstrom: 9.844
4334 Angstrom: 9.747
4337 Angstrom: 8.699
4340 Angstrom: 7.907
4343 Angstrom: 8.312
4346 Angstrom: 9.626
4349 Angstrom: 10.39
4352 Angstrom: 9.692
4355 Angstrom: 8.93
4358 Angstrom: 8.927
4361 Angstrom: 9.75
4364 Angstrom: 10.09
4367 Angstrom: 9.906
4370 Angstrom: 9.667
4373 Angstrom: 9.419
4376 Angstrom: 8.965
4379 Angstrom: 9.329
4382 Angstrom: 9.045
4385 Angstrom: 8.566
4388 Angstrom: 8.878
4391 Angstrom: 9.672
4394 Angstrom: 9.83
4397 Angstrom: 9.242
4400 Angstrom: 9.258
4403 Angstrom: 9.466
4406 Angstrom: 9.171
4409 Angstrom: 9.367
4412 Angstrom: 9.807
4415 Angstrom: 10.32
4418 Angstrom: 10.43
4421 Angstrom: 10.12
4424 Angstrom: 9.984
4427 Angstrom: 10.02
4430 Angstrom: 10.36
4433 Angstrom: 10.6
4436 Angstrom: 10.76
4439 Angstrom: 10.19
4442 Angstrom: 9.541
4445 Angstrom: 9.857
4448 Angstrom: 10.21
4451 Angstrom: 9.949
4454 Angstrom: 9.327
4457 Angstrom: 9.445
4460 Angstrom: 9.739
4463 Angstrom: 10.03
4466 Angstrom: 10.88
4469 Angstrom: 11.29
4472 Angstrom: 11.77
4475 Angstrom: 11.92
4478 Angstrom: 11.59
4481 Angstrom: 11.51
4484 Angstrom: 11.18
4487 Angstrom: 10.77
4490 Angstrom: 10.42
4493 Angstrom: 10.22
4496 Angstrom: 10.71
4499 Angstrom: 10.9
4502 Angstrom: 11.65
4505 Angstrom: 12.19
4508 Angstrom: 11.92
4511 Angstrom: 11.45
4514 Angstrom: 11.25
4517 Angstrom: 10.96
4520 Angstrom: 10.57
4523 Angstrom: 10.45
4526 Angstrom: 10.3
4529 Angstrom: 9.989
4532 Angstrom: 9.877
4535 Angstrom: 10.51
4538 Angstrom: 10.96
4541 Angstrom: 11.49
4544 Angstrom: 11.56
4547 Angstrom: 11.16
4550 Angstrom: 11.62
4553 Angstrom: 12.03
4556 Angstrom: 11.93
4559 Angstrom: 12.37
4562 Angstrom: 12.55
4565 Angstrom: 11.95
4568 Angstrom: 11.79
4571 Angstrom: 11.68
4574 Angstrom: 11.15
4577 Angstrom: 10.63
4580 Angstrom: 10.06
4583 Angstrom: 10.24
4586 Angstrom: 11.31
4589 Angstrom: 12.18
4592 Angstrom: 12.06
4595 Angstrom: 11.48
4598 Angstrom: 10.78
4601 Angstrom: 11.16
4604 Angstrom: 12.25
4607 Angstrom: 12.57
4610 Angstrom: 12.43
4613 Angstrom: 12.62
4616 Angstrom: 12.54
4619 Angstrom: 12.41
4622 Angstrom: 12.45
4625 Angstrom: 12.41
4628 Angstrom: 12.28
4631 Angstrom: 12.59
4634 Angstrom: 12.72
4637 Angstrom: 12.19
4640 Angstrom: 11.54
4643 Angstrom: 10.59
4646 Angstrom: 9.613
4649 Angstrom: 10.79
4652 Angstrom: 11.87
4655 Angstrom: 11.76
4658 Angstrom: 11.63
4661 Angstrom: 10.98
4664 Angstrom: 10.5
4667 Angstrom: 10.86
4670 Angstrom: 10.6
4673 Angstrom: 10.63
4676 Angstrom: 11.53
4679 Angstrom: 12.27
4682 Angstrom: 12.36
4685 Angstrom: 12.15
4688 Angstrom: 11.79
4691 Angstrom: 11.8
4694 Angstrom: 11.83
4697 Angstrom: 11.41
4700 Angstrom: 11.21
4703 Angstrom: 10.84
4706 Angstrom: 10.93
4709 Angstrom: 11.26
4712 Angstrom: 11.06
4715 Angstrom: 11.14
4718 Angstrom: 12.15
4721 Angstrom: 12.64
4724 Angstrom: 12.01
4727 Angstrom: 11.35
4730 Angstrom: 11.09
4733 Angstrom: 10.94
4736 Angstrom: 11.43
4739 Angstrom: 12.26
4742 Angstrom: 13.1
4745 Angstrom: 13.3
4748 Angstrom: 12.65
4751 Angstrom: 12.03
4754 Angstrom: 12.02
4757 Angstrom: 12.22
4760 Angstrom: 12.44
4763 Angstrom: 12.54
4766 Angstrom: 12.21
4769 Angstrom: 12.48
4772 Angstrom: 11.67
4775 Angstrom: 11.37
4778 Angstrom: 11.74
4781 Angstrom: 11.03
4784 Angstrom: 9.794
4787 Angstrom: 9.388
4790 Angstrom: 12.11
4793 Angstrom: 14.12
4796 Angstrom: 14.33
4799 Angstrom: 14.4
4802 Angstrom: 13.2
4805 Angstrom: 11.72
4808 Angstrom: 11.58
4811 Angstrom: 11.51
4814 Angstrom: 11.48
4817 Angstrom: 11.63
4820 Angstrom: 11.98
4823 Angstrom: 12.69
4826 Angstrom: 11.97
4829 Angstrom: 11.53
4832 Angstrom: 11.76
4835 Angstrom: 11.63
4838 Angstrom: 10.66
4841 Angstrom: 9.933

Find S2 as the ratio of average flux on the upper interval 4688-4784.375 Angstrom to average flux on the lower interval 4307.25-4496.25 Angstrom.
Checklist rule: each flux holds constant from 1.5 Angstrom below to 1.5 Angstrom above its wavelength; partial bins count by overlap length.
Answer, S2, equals 1.2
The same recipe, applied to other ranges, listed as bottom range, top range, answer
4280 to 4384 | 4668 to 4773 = 1.37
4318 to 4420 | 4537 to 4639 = 1.27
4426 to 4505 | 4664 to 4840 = 1.11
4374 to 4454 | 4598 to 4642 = 1.26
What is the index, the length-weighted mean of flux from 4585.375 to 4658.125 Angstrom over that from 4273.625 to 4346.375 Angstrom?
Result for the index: 1.46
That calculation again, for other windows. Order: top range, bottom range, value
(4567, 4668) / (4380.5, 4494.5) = 1.15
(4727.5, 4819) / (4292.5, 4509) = 1.25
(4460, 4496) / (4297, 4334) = 1.39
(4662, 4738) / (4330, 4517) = 1.14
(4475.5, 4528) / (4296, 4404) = 1.26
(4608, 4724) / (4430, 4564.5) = 1.07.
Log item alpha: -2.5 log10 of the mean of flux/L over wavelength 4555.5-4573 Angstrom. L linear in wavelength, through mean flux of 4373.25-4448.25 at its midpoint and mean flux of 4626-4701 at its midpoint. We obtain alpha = -0.12 mag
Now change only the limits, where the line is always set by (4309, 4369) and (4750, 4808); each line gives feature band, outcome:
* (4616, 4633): -0.13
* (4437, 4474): -0.05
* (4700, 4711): 0.05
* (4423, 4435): -0.07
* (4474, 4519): -0.12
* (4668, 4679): 0.03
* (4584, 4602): -0.07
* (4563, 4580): -0.07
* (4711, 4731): 0.00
